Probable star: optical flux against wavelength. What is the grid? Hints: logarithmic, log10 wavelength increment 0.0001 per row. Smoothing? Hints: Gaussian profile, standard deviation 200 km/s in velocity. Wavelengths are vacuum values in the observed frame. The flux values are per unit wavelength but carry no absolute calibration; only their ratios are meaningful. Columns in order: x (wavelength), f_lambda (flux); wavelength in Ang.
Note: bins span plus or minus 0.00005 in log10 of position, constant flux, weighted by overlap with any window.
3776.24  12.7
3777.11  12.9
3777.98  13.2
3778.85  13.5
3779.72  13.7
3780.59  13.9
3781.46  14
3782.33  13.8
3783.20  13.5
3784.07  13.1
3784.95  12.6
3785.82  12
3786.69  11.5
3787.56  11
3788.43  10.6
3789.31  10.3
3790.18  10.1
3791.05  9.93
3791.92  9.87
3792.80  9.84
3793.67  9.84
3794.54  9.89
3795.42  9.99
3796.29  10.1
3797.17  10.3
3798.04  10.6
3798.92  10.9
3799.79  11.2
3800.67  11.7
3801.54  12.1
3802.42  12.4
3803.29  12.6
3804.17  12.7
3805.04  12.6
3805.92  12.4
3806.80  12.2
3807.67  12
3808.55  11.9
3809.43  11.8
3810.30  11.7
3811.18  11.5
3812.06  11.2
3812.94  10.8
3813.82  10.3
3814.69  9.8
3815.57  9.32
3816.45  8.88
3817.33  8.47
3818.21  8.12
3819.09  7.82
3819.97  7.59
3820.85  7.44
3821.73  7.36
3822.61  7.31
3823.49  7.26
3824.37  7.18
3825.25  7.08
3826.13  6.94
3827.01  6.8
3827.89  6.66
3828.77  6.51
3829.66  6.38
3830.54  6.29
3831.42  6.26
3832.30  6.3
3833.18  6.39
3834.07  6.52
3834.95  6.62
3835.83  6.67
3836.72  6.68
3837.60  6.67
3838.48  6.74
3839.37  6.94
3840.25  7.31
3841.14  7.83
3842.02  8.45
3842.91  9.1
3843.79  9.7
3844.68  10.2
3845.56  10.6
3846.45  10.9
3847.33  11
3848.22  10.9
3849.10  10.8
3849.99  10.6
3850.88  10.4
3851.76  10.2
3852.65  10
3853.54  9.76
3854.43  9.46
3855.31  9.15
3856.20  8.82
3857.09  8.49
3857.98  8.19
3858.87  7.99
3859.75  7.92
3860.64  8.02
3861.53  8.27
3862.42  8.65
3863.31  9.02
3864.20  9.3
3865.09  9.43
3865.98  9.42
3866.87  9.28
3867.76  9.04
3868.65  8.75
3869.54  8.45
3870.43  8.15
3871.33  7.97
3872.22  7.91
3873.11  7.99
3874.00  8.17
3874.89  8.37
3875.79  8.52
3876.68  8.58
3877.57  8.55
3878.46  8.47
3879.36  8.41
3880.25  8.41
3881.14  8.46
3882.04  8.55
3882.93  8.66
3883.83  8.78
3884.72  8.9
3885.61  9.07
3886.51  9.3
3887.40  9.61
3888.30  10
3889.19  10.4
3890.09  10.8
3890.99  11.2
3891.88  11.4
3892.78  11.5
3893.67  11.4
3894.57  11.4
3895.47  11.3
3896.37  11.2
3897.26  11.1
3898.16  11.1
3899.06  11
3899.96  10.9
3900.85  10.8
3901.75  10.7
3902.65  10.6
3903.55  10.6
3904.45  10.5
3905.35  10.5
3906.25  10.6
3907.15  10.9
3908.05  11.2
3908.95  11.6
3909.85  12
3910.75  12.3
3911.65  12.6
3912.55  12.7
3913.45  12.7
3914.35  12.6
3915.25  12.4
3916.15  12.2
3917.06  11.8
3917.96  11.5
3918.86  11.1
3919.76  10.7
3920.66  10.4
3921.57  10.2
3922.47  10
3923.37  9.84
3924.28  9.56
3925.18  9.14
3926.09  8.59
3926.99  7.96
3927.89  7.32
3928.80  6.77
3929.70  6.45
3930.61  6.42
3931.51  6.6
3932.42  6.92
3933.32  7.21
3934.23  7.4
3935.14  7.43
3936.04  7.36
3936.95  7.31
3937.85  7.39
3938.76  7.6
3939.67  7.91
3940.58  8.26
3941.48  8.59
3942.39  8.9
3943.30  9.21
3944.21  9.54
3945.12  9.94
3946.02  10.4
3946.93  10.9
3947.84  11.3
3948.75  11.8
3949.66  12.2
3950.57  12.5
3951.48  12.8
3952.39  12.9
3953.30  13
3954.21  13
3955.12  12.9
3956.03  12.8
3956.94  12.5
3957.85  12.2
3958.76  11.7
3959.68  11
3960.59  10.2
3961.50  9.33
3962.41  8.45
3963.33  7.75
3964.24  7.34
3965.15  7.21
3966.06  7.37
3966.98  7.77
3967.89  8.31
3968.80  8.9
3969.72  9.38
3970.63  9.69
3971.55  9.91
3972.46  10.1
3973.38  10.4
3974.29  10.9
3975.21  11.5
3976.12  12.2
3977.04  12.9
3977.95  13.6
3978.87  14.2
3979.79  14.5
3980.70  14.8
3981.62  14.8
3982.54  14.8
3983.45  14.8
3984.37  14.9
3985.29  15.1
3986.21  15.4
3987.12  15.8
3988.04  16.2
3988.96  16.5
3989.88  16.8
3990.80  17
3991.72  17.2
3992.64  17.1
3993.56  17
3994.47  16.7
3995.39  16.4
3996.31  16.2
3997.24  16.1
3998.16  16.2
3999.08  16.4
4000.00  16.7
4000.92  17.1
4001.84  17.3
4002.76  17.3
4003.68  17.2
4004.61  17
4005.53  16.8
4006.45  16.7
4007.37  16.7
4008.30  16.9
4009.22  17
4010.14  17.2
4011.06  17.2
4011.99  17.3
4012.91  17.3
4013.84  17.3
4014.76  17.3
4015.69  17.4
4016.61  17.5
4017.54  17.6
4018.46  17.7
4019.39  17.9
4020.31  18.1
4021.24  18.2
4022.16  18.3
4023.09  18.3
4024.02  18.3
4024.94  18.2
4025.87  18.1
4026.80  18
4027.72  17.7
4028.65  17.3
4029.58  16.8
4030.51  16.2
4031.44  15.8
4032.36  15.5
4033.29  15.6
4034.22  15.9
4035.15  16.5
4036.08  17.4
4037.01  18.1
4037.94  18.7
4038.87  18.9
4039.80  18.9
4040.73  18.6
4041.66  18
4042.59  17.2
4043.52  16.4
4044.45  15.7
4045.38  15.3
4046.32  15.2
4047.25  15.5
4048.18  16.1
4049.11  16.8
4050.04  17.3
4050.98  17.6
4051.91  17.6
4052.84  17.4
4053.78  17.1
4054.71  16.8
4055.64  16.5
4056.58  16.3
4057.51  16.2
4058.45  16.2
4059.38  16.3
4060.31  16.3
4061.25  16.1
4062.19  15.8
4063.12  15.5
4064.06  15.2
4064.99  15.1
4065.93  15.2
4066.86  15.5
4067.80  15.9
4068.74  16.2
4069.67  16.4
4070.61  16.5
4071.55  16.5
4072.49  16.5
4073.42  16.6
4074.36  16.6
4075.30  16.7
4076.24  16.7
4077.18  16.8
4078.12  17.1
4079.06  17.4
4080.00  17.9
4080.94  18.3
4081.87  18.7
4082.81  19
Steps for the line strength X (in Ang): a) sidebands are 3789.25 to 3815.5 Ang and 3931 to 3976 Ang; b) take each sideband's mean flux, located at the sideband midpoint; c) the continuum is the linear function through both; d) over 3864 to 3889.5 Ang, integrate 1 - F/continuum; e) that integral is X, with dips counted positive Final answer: 4.01 Ang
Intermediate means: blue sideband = 11.1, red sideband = 9.73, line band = 8.78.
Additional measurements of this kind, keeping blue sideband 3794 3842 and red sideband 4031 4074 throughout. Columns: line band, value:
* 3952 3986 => 5.91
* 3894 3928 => 2.99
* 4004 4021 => -2.26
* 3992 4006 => -1.84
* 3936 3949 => 3.91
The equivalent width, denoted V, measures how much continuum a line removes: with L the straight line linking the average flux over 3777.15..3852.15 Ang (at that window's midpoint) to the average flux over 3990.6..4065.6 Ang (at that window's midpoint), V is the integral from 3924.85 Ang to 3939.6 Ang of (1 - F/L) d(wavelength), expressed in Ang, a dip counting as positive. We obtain 6.9 Ang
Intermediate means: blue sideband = 9.85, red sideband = 17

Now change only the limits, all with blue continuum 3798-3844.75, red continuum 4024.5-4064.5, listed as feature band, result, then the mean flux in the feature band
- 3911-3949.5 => 9.9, 9.44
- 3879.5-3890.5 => 1.9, 9.22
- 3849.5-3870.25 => 2.5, 9.06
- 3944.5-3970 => 5.8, 10.6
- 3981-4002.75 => -1.8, 16.2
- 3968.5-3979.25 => 2.4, 11.1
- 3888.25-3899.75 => 0.4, 11.1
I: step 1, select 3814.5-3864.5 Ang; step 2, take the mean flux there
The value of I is 8.24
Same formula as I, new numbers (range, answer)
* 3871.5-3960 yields 10.1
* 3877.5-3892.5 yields 9.4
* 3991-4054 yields 17.1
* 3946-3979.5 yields 10.9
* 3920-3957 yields 9.47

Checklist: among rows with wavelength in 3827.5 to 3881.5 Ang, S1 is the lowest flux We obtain 6.26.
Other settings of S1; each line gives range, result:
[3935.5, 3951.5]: 7.31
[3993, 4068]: 15.1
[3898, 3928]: 7.32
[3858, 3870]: 7.92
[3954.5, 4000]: 7.21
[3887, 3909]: 9.61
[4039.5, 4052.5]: 15.2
